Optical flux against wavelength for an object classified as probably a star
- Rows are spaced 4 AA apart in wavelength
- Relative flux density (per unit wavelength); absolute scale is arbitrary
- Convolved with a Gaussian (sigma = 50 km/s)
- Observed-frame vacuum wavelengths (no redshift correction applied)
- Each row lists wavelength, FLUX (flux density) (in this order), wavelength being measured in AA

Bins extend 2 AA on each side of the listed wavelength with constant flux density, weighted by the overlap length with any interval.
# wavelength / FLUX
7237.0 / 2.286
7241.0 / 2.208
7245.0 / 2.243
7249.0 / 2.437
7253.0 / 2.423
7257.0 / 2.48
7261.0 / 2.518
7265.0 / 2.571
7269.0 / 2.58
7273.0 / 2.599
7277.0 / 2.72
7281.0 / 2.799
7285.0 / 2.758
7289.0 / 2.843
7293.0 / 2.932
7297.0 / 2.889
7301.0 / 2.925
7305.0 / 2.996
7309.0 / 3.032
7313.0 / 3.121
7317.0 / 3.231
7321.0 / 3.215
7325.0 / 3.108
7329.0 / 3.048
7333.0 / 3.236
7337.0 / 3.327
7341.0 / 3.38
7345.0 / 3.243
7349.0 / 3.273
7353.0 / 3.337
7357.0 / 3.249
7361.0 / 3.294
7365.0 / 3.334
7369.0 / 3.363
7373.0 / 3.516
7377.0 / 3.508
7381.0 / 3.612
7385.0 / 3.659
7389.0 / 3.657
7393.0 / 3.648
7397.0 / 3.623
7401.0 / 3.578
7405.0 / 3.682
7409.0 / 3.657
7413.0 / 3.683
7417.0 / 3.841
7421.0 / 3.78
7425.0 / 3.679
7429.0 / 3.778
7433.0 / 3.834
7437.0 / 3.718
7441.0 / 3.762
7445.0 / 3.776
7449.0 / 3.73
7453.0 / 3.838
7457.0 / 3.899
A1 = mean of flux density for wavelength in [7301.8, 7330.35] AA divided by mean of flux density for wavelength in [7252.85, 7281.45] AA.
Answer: 1.20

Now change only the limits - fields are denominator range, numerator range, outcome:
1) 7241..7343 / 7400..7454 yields 1.31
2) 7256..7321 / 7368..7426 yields 1.29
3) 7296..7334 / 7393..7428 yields 1.20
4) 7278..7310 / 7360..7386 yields 1.20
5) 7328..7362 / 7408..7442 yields 1.15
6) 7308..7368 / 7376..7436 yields 1.14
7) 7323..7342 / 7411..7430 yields 1.17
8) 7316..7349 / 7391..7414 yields 1.13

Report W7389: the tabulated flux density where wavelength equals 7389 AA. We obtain 3.657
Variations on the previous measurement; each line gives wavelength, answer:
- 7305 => 2.996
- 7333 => 3.236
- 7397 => 3.623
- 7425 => 3.679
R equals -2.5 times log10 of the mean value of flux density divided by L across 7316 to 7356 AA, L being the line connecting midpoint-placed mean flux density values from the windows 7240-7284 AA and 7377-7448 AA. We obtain -0.049 mag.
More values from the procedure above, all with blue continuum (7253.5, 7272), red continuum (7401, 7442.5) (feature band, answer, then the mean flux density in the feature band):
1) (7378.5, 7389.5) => -0.06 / 3.63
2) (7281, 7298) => -0.04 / 2.85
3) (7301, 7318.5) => -0.07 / 3.07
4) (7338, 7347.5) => -0.06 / 3.31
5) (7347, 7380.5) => -0.02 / 3.37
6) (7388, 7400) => -0.03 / 3.64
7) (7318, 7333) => -0.05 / 3.15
